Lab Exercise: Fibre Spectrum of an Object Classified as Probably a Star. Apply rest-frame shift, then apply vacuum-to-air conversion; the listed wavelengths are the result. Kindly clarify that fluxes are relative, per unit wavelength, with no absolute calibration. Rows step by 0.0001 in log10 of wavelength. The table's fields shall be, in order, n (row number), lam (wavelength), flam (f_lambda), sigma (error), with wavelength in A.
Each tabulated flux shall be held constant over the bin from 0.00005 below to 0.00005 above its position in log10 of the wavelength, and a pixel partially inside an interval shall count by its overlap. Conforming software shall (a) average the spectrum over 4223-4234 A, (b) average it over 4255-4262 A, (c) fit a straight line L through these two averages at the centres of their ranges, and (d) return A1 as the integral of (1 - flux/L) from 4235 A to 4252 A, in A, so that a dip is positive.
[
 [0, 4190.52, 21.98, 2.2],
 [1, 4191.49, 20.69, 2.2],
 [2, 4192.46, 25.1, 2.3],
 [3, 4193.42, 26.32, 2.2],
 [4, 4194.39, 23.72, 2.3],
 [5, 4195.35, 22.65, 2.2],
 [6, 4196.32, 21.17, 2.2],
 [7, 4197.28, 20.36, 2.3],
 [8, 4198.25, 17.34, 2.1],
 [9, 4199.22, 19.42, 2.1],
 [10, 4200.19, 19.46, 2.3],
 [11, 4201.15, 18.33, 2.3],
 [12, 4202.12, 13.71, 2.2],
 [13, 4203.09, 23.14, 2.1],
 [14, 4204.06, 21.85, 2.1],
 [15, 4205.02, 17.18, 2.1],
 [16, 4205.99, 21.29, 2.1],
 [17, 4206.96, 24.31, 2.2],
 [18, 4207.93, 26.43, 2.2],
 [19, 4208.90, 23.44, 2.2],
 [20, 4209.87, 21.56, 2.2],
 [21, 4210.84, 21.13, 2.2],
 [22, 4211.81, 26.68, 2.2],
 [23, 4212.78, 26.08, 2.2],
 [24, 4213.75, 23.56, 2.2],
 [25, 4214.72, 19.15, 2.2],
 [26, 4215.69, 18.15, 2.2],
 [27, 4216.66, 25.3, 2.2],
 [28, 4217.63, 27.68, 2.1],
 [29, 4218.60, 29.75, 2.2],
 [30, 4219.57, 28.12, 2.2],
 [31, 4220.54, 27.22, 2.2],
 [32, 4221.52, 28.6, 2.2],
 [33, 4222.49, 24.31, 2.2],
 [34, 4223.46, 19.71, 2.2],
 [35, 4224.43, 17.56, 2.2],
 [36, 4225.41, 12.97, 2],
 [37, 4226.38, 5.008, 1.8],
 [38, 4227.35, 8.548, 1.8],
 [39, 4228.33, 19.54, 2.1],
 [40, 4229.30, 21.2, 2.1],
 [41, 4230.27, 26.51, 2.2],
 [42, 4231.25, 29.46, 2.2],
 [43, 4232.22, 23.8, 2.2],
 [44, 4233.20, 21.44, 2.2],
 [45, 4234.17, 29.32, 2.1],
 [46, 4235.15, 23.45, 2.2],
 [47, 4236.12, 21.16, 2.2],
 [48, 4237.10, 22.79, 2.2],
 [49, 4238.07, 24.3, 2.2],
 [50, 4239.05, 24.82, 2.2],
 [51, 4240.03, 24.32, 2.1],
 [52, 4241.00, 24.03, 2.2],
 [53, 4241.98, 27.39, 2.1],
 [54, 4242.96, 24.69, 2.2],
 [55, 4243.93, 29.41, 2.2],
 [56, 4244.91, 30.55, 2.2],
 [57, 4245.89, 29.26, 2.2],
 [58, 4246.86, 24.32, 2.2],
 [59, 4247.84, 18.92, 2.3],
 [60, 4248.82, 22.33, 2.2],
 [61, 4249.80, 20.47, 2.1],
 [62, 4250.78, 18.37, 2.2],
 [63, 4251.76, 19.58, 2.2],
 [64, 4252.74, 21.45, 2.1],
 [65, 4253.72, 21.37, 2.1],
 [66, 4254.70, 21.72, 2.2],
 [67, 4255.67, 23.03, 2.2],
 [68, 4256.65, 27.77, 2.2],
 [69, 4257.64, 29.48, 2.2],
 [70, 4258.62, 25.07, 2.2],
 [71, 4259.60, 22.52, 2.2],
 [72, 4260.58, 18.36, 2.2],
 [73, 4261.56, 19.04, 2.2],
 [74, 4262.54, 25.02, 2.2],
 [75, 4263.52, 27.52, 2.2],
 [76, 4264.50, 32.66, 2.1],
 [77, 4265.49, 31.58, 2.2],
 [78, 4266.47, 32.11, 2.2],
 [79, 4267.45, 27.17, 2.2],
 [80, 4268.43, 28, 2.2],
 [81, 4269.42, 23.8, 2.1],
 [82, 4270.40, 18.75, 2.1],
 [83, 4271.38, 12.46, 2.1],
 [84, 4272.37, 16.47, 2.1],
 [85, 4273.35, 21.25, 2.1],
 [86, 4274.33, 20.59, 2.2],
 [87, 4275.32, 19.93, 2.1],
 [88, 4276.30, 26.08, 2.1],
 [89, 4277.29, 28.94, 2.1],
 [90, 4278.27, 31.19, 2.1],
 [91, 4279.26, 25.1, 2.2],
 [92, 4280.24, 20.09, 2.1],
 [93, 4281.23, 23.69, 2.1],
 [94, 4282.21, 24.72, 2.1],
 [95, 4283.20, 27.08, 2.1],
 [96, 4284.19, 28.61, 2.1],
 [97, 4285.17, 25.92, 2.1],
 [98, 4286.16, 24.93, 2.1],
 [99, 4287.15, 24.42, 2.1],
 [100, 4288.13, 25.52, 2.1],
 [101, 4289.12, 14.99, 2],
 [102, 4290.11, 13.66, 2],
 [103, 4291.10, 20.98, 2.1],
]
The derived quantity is -2.2 A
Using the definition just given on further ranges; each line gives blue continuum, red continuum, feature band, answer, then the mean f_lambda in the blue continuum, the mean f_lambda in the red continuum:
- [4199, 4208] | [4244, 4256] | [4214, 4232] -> -0.3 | 20.3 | 22.8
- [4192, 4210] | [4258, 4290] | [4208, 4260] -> -1.4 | 21.4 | 24.1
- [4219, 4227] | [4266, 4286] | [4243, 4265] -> -1.5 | 20.3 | 24.1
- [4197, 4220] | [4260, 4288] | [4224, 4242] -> 1.4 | 22.2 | 24.5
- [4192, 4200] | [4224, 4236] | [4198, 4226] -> -1.6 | 21.9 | 20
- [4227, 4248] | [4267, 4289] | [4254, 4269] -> -1.3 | 24.2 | 23.7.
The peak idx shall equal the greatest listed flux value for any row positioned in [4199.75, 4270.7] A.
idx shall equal 32.66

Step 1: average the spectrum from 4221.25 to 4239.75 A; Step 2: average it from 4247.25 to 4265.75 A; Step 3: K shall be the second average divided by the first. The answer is 1.10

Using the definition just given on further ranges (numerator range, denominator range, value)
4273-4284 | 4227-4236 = 1.08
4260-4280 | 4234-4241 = 1.01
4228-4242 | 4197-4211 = 1.18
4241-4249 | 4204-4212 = 1.15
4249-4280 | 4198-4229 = 1.12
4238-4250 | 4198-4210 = 1.22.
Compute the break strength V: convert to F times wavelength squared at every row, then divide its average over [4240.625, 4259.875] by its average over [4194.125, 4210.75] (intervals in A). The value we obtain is 1.18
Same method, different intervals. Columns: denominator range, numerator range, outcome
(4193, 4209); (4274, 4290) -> 1.19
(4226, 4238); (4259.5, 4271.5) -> 1.19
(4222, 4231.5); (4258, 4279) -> 1.36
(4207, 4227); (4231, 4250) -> 1.11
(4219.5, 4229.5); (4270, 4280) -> 1.20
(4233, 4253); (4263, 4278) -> 1.04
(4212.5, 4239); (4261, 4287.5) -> 1.13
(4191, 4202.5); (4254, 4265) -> 1.23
